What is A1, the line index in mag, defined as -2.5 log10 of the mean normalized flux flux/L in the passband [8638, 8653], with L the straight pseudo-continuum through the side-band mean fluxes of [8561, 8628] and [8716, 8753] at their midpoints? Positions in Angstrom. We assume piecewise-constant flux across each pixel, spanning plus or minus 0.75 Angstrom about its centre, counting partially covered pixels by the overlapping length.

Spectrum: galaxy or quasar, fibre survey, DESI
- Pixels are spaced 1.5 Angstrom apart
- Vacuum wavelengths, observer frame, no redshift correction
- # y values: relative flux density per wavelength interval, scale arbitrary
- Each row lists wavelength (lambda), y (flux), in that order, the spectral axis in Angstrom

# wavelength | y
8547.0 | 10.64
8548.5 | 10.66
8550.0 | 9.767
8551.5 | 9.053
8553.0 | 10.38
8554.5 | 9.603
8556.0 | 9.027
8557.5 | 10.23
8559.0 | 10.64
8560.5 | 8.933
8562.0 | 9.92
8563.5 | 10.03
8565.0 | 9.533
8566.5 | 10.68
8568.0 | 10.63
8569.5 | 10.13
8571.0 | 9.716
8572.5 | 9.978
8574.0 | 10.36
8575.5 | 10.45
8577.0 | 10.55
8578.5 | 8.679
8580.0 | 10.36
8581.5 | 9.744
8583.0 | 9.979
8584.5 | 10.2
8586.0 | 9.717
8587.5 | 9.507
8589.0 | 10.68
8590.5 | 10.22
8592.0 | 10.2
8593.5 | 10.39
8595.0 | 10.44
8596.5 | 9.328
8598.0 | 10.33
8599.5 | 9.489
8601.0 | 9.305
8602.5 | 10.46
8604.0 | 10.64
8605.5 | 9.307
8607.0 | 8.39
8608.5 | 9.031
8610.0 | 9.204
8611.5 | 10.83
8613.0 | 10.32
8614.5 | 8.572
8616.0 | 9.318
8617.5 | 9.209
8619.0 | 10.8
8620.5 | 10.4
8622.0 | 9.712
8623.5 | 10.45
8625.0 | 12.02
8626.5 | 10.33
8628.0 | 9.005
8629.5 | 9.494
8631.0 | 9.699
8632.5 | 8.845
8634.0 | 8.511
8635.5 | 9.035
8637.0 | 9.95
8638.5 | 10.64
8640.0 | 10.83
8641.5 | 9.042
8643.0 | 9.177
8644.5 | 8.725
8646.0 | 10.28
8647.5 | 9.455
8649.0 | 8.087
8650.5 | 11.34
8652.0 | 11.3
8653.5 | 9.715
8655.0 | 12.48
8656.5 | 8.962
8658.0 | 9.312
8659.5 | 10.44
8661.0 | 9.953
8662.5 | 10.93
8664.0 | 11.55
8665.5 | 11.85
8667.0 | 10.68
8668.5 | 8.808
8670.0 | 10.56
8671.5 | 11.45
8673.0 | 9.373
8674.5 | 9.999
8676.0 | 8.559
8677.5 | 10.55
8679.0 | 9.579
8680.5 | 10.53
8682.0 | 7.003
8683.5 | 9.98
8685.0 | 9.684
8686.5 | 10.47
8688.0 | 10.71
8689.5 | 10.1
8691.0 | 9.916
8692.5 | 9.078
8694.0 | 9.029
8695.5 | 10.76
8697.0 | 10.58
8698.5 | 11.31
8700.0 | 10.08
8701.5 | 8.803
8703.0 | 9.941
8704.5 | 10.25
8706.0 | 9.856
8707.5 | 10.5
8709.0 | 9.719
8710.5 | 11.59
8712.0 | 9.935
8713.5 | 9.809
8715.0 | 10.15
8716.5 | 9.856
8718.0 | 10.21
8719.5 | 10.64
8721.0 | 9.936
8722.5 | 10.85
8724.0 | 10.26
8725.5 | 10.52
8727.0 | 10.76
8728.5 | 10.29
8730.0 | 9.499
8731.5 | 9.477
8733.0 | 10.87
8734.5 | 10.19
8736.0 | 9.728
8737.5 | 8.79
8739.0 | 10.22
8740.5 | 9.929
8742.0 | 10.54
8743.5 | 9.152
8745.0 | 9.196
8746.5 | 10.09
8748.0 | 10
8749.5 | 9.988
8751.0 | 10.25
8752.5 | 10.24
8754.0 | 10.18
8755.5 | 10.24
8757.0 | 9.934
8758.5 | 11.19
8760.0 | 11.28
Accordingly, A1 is 0.01 mag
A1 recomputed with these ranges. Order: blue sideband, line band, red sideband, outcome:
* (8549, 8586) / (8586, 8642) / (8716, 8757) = 0.02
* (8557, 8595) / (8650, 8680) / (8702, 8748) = -0.03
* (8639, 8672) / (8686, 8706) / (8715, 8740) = 0.01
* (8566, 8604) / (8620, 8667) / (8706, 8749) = 0.00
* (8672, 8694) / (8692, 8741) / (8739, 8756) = -0.03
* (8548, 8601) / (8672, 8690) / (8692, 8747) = 0.03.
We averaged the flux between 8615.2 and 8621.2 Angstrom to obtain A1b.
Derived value 9.92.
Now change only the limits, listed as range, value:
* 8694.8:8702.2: 10.3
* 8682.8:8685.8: 9.84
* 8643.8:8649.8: 9.16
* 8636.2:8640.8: 10.4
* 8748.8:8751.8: 10.1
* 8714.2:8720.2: 10.2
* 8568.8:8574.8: 10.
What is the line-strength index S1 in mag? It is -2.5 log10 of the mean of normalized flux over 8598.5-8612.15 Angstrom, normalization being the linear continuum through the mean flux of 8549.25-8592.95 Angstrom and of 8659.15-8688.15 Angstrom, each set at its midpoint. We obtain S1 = 0.042 mag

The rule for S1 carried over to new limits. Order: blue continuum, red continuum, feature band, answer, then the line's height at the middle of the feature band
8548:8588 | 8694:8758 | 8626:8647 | 0.05 mag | 10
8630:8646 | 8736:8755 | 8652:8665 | -0.10 mag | 9.56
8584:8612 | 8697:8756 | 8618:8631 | -0.03 mag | 9.91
